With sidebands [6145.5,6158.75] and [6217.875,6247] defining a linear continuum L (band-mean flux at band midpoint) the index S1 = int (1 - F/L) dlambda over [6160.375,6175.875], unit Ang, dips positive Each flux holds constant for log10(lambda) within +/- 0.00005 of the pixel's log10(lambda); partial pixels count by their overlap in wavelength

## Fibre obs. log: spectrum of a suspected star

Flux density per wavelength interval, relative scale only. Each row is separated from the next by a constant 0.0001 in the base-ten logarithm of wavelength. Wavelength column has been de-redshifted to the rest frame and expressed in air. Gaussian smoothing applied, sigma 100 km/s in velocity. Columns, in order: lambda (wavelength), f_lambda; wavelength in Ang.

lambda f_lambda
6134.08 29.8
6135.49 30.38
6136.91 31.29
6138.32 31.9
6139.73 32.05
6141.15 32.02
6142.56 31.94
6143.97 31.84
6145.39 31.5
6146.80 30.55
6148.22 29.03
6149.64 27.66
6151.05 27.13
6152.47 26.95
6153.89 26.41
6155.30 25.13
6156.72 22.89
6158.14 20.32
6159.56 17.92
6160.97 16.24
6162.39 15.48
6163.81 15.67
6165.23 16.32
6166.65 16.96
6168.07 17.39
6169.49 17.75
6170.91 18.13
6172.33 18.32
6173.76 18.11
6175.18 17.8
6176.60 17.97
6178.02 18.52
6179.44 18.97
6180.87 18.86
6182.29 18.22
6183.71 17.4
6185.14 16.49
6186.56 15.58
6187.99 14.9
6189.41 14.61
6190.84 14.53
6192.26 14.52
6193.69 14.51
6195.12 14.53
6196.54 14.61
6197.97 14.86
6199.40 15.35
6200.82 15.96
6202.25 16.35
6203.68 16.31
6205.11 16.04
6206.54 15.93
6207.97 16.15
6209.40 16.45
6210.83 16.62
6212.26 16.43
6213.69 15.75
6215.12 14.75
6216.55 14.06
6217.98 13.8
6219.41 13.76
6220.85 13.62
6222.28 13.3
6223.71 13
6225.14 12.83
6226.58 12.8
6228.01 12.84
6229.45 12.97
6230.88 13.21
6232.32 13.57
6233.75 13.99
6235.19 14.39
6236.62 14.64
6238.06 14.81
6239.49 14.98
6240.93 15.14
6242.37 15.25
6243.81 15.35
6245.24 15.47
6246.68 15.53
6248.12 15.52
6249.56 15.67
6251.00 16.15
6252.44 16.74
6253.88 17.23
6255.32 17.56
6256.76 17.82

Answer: 4.4 Ang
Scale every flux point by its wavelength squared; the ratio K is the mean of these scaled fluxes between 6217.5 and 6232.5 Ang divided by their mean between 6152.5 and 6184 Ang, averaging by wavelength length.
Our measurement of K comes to 0.7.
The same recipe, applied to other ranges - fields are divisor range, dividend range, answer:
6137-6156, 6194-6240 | 0.51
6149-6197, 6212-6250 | 0.79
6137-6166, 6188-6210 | 0.61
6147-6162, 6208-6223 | 0.63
